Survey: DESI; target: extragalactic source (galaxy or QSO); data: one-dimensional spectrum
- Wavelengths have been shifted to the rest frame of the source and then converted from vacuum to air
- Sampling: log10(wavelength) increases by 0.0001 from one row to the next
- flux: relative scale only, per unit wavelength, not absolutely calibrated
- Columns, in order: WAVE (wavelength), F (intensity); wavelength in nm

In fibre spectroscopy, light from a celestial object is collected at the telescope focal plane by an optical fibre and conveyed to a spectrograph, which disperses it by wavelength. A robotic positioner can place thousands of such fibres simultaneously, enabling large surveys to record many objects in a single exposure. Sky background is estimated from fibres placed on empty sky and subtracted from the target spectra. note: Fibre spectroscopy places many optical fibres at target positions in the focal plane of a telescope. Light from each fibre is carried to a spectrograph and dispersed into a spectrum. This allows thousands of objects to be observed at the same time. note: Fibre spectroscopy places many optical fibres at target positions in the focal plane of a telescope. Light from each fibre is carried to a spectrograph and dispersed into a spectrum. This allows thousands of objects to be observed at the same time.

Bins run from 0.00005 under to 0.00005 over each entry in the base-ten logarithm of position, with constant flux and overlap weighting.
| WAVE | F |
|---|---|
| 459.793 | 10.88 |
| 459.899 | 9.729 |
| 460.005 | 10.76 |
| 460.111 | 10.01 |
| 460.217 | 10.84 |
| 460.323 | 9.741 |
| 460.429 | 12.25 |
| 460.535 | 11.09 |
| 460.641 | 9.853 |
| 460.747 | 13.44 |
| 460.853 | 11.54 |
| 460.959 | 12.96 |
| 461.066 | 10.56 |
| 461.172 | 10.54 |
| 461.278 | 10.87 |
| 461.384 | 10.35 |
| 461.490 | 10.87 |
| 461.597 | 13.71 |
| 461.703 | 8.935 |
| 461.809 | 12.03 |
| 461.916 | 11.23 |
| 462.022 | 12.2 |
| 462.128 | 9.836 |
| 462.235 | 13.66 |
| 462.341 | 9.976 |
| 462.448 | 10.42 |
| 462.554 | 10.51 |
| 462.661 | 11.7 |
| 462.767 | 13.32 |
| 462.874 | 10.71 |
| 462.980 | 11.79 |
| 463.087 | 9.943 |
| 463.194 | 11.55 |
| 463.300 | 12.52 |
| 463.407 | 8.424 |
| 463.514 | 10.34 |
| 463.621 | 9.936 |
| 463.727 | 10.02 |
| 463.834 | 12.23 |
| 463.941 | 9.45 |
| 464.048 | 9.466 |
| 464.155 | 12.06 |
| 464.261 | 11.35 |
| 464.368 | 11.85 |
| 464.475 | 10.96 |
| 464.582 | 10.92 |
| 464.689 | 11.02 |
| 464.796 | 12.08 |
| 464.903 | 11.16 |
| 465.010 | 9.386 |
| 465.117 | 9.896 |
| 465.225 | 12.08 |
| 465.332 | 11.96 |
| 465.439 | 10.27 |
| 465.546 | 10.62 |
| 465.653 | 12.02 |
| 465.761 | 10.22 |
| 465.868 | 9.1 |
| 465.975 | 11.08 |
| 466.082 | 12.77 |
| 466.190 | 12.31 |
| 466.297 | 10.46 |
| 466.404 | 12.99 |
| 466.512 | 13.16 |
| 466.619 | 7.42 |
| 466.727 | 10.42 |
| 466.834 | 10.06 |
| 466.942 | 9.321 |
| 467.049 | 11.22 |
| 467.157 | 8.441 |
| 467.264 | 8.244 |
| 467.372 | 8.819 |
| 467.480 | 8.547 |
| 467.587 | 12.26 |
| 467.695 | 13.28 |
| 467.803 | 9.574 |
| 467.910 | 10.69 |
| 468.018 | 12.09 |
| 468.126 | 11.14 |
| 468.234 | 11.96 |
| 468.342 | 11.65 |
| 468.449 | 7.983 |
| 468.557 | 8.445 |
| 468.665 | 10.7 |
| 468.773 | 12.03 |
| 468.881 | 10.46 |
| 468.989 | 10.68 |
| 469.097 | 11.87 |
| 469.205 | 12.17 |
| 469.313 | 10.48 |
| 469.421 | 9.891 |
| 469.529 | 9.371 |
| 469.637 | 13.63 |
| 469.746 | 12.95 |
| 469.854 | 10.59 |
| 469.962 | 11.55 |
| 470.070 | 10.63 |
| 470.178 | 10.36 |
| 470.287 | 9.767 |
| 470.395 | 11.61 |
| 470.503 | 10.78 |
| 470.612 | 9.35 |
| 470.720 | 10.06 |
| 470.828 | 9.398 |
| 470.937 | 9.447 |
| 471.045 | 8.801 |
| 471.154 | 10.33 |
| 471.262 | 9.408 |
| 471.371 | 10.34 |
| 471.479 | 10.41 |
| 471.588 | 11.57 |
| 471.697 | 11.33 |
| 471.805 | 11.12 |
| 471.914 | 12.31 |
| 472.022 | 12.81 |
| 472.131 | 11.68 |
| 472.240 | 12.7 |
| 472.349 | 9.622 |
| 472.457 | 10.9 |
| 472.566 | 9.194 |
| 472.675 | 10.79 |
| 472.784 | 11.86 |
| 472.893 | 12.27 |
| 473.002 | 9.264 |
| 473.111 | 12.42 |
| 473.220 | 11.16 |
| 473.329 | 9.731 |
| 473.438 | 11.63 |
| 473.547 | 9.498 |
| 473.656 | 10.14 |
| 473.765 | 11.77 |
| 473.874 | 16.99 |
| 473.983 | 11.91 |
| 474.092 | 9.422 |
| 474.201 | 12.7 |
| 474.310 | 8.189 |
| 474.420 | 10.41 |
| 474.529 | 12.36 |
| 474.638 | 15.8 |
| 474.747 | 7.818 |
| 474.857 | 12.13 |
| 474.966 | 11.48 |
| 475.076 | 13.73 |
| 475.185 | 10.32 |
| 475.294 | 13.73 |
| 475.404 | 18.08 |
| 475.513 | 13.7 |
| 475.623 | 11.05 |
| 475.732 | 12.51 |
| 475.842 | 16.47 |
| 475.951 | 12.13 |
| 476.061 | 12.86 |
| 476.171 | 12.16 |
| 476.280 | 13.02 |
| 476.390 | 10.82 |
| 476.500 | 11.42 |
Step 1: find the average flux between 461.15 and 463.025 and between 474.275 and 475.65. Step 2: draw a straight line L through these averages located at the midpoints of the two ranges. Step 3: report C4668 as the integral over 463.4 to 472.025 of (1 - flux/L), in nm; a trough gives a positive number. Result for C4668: 0.74 nm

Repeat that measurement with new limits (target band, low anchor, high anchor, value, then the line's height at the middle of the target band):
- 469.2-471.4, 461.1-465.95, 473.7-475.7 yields 0.24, 11.8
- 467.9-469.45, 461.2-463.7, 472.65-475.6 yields 0.09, 11.5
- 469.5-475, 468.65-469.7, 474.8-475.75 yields 0.48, 12.1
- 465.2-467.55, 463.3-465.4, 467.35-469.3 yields 0.06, 10.8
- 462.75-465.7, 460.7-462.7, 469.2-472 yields 0.05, 11.1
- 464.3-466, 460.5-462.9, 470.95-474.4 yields 0.05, 11.2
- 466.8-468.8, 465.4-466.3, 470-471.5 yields 0.06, 10.6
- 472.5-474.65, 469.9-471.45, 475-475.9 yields 0.17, 12.3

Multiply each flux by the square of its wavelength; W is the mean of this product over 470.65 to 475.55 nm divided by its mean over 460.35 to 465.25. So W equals 1.07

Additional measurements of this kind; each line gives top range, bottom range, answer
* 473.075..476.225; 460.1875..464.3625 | 1.15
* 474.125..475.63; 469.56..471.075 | 1.17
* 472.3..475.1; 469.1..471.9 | 1.07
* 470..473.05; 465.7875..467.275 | 1.03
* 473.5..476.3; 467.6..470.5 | 1.15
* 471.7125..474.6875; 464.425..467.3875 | 1.10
